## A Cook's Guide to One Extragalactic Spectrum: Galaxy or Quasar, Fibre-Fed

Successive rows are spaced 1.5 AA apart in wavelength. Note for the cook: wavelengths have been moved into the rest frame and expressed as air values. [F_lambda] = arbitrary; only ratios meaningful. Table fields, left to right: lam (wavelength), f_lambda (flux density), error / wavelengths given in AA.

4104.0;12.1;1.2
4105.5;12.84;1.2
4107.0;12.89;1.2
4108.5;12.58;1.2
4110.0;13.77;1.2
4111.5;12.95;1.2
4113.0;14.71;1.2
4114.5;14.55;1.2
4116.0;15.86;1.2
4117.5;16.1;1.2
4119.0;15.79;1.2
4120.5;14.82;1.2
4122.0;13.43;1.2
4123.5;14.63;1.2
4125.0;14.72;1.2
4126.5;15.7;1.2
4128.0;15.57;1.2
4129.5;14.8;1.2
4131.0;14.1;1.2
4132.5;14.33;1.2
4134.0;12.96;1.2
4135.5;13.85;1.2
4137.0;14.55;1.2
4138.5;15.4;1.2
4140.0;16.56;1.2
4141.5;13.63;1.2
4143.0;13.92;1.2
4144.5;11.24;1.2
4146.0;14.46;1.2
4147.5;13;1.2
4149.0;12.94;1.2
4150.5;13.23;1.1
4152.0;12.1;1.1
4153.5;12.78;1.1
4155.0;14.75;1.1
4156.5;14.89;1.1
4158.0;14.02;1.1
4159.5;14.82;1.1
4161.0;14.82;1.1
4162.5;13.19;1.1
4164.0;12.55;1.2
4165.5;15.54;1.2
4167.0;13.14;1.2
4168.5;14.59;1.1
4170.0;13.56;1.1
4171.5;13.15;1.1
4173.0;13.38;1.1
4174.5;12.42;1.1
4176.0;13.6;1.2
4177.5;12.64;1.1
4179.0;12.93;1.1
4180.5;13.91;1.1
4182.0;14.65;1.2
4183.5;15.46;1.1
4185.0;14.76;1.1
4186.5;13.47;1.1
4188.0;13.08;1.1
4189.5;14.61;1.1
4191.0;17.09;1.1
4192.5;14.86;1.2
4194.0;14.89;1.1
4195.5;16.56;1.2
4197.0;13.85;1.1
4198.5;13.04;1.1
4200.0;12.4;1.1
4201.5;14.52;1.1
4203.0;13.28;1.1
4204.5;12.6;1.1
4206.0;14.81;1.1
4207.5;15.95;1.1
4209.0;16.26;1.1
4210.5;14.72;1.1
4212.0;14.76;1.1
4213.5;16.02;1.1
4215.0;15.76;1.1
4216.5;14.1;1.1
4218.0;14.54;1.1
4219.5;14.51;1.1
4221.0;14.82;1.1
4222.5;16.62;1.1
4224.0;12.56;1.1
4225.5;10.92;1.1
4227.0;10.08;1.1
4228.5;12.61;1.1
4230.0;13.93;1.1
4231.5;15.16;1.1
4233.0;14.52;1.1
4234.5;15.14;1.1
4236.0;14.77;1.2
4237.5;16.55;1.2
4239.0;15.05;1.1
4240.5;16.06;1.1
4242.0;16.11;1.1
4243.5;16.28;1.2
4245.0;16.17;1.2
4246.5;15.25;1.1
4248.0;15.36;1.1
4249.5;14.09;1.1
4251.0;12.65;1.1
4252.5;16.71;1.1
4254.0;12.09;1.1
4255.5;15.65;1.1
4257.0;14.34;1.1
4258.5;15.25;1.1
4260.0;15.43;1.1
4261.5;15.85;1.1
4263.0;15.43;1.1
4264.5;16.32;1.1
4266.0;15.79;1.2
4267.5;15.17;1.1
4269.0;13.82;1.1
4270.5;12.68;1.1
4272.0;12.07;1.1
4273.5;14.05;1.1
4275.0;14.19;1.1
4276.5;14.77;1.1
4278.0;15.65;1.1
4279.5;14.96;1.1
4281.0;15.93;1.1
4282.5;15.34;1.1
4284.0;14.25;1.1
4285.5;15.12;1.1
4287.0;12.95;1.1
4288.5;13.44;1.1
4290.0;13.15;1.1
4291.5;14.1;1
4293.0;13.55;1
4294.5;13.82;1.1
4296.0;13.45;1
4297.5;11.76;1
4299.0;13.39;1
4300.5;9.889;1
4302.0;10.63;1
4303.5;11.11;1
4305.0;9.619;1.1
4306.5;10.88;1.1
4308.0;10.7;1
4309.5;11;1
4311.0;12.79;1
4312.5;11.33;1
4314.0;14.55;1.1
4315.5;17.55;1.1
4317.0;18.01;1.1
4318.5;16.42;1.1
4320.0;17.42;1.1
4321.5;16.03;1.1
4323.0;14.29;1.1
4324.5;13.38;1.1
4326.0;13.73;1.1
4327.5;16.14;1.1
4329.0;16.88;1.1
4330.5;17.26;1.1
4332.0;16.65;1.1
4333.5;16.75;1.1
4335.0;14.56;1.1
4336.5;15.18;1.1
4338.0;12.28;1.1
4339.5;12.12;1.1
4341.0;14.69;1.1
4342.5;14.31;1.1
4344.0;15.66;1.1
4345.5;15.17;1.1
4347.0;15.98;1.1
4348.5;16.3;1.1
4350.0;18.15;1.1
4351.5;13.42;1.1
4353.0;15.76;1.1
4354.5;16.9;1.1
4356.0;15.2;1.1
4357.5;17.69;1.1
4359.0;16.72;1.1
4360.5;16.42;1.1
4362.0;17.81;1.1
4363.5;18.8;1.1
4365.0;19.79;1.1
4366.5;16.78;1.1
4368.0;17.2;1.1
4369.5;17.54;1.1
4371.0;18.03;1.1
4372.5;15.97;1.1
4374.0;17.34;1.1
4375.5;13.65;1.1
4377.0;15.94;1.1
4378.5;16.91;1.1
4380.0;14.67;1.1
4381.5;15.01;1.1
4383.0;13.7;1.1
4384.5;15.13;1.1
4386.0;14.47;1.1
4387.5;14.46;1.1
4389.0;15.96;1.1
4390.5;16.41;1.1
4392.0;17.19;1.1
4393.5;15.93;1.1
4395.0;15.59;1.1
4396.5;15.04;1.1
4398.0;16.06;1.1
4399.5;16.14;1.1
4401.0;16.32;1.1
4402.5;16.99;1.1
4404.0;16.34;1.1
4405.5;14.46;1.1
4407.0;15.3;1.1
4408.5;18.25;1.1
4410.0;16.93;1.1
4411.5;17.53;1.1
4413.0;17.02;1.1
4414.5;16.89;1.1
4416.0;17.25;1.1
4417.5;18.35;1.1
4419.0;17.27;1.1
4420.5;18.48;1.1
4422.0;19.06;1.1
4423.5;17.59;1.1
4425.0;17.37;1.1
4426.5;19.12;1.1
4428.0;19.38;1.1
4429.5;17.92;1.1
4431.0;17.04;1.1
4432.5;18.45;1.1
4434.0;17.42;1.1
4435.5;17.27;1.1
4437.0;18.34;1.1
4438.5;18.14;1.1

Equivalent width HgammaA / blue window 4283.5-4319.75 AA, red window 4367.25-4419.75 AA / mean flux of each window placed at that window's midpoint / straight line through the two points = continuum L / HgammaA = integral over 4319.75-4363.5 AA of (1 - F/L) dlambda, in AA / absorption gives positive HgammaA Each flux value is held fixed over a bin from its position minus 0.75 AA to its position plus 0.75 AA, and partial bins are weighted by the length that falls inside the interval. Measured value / -3.60 AA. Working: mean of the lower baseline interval 13.1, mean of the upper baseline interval 16.2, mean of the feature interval 15.6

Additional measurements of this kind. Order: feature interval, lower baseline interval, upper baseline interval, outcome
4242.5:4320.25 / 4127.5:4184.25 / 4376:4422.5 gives 5.29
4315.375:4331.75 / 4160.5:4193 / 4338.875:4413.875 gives -0.55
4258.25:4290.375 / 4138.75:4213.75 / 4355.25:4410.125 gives 1.02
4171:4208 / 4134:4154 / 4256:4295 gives -0.30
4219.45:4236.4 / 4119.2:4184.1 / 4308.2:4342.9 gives 0.73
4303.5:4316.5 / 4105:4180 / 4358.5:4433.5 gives 2.86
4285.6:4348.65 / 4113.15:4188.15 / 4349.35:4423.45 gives 7.17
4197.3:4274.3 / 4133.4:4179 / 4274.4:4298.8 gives -3.23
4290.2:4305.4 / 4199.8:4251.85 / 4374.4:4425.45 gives 3.03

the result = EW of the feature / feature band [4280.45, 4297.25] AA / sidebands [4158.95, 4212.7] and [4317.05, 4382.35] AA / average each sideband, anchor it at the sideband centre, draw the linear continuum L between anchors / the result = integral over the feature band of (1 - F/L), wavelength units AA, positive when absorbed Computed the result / 1.4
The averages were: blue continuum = 14.2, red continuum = 16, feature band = 14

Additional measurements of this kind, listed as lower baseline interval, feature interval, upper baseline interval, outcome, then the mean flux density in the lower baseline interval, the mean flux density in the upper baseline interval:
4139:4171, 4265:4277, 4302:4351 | 0.2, 13.8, 14.5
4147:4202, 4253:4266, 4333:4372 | -0.1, 13.9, 16.1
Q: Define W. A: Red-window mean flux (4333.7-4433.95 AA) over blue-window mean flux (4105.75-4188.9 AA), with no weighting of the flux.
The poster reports 1.2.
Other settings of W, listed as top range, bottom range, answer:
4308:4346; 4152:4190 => 1.08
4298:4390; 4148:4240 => 1.07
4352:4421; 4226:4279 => 1.12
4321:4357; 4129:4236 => 1.09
